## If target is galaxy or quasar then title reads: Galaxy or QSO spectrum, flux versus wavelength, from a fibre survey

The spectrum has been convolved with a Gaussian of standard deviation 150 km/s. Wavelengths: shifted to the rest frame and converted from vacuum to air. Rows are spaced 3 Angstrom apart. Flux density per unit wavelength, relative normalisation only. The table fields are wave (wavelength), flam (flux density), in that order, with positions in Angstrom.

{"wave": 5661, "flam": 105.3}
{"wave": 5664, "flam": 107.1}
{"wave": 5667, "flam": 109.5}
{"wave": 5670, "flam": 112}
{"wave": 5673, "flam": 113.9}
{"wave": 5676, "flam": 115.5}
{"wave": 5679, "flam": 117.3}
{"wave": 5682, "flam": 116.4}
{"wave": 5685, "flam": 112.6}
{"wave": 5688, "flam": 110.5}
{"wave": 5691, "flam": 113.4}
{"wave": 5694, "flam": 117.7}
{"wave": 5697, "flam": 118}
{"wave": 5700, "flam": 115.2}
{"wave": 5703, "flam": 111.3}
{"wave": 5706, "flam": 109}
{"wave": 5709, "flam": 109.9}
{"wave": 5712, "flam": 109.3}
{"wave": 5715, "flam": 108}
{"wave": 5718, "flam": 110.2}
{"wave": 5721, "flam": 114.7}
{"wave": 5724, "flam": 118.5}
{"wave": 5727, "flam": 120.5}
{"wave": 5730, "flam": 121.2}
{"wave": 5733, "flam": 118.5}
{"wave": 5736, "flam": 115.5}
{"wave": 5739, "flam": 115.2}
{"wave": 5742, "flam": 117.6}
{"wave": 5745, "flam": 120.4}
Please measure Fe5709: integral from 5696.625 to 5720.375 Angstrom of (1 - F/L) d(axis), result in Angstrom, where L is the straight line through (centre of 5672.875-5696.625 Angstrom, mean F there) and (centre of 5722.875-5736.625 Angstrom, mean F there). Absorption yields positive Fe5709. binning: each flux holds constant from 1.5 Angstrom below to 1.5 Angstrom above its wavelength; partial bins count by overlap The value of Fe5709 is 1.2 Angstrom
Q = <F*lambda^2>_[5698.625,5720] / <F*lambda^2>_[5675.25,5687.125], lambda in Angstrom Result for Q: 0.97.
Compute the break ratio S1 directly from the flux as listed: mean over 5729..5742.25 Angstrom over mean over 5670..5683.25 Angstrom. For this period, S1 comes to 1.02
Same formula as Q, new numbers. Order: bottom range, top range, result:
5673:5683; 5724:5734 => 1.05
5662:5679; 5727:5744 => 1.08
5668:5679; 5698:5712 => 0.99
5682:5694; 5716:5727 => 1.03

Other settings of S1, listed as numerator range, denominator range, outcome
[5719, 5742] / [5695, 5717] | 1.05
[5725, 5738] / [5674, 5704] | 1.03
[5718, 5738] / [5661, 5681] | 1.05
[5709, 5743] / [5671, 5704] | 1.00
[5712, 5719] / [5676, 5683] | 0.94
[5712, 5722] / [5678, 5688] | 0.96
